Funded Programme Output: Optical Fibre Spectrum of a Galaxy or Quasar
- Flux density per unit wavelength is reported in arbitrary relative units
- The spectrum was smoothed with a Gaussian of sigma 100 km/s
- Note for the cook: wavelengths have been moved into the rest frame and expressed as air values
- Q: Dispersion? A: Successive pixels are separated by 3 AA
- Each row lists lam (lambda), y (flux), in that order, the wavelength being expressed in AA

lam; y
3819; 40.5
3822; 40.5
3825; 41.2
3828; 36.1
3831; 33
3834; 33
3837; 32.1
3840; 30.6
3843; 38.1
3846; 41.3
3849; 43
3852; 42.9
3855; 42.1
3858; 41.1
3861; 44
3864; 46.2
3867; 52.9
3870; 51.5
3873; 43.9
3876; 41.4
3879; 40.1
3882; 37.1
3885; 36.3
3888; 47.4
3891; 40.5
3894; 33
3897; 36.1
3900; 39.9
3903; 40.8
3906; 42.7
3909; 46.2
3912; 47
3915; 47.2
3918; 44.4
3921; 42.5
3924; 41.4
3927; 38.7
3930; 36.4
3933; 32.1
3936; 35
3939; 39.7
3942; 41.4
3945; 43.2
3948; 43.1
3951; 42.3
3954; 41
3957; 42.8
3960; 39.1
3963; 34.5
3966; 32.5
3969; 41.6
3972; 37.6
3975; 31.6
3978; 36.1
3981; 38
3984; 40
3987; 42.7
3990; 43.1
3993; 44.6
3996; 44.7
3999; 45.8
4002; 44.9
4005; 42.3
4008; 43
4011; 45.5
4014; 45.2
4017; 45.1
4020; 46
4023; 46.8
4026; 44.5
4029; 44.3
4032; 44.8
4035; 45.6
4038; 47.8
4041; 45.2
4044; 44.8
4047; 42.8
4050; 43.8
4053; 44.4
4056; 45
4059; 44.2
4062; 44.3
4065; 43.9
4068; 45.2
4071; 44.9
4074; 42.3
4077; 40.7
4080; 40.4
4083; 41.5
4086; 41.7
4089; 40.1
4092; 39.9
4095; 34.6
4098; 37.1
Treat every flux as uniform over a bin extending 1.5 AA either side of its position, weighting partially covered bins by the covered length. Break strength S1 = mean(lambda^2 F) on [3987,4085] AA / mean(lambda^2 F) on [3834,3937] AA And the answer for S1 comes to 1.17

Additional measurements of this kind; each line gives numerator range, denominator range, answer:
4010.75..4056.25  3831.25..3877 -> 1.19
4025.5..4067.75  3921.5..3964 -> 1.19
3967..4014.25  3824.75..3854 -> 1.21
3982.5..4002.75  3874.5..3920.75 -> 1.11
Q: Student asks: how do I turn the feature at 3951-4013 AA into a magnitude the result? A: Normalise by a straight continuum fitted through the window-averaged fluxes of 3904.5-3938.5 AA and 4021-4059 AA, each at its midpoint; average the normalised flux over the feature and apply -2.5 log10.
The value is 0.065 mag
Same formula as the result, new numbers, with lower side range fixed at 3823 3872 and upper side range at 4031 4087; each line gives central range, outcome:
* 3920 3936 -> 0.111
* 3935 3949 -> 0.039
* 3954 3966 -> 0.109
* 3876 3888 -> 0.045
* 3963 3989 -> 0.140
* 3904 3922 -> -0.084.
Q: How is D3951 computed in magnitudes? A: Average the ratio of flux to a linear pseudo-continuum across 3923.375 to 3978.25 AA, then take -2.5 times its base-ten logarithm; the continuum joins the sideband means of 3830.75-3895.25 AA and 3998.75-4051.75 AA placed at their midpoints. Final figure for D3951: 0.12 mag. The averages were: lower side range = 40.7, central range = 38.4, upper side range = 44.9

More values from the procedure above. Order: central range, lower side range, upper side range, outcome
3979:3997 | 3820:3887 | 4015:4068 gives 0.04 mag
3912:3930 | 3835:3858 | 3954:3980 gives -0.13 mag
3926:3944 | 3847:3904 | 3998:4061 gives 0.16 mag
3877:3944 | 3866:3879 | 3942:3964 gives 0.09 mag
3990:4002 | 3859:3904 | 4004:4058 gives -0.01 mag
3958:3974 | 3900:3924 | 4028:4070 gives 0.19 mag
